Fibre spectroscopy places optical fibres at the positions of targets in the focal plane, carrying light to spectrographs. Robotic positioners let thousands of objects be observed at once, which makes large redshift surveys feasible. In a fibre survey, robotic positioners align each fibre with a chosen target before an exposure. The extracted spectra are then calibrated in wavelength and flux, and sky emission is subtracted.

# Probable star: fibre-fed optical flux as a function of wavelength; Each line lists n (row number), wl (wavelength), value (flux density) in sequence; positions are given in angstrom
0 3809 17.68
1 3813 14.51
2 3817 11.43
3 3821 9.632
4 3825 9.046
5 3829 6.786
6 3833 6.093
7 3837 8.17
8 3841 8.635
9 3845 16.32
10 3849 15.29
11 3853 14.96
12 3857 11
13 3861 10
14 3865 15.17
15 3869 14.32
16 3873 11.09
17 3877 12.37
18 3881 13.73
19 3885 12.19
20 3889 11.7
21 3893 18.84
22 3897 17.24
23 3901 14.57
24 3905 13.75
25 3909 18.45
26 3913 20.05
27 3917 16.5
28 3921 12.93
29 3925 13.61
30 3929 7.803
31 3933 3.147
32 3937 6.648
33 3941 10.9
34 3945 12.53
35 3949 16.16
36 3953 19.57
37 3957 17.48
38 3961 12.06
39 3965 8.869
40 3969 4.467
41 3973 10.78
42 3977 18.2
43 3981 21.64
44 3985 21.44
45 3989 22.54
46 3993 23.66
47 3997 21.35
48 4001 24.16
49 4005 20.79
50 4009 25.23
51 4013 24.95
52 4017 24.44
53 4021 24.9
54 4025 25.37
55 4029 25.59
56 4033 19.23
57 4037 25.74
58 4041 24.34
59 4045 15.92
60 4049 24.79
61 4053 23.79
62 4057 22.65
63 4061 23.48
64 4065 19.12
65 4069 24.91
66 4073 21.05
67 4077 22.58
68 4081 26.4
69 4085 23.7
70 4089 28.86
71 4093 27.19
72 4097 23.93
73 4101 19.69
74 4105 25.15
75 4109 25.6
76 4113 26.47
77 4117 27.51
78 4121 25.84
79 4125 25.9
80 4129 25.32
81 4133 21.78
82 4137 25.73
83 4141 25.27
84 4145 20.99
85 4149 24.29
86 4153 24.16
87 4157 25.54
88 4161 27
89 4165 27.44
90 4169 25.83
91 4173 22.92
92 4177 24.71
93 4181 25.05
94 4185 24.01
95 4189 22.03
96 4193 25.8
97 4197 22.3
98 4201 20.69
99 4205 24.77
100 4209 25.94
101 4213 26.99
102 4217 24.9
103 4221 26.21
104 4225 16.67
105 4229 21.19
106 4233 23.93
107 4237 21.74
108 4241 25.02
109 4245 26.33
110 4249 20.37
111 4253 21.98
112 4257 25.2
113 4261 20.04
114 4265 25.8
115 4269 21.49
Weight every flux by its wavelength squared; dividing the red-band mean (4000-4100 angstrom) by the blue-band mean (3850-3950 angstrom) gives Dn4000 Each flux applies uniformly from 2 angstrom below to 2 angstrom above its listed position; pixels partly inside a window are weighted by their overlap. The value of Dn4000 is 1.94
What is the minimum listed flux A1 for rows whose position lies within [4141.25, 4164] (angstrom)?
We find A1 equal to 20.99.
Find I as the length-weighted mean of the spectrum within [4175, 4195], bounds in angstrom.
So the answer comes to 24.3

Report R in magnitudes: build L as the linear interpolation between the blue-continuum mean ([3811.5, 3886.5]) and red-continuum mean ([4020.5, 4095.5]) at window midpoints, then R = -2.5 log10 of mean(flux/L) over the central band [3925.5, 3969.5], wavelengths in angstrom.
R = 0.476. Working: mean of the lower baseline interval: 11.6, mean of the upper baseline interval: 23.6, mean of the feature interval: 11.2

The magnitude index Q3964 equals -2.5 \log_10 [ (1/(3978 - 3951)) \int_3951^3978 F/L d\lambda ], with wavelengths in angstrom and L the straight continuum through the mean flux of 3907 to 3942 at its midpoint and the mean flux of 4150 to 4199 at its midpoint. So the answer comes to 0.11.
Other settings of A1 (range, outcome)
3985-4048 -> 15.92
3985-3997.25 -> 21.35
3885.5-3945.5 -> 3.147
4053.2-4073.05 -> 19.12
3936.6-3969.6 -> 4.467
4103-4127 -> 25.15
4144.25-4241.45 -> 16.67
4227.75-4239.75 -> 21.19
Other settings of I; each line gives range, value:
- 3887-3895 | 15.3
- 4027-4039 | 23.5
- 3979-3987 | 21.5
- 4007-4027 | 25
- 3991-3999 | 22.5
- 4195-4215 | 24.1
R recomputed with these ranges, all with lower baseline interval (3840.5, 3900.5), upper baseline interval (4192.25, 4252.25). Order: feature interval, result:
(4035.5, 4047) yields -0.19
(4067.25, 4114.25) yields -0.24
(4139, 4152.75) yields -0.11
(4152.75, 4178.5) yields -0.17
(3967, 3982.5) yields 0.22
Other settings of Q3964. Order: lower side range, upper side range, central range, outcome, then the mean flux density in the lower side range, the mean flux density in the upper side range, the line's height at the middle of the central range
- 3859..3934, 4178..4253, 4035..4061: -0.24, 13.7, 23.5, 18.4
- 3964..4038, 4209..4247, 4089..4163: -0.12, 20.8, 23.8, 22.4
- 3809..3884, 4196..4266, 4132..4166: -0.18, 11.8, 23.3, 20.9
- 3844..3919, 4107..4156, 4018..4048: -0.11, 14.6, 24.9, 20.8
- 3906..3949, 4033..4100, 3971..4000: -0.17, 12.5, 23.5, 17.1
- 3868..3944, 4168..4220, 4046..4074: -0.18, 13.1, 24.3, 19.1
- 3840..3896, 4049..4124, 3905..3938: 0.25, 13.4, 24.4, 16.1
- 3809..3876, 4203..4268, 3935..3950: 0.29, 11.6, 23.5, 14.6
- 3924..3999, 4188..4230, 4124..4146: -0.17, 14.4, 23.5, 20.8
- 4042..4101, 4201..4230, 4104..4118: -0.12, 23.3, 23.7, 23.4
